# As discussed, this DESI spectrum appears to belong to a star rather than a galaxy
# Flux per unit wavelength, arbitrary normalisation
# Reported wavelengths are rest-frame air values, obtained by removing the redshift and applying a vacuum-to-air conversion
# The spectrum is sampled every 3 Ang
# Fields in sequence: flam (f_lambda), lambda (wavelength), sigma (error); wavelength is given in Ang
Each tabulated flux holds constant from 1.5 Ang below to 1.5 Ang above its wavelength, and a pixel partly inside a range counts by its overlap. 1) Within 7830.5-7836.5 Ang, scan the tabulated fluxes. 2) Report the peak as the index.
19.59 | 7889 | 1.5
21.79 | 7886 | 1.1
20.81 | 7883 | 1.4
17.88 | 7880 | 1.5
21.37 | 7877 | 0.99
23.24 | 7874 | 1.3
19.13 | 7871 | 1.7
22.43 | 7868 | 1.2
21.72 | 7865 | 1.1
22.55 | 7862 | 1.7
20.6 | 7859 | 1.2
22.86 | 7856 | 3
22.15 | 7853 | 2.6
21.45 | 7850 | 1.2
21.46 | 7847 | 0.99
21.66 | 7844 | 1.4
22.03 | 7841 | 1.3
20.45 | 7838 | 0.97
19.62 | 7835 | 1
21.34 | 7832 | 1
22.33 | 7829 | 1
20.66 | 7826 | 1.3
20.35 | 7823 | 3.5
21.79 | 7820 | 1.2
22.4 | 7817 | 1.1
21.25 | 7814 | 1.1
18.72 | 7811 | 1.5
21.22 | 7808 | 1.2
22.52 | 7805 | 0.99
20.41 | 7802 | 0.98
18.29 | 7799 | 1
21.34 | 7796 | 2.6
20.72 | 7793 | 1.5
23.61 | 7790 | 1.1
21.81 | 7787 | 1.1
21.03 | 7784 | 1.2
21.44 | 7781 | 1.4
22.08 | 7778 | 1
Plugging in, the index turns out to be 21.34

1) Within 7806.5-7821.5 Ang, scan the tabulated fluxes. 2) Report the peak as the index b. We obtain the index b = 22.4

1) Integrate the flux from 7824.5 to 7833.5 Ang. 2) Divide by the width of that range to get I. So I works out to 21.4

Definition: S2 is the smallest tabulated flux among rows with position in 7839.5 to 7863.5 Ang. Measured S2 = 20.6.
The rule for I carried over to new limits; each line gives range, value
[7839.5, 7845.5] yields 21.8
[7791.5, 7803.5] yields 20.2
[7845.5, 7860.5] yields 21.7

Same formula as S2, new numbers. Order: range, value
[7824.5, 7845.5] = 19.62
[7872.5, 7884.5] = 17.88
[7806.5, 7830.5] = 18.72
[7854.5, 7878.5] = 19.13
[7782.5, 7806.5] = 18.29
